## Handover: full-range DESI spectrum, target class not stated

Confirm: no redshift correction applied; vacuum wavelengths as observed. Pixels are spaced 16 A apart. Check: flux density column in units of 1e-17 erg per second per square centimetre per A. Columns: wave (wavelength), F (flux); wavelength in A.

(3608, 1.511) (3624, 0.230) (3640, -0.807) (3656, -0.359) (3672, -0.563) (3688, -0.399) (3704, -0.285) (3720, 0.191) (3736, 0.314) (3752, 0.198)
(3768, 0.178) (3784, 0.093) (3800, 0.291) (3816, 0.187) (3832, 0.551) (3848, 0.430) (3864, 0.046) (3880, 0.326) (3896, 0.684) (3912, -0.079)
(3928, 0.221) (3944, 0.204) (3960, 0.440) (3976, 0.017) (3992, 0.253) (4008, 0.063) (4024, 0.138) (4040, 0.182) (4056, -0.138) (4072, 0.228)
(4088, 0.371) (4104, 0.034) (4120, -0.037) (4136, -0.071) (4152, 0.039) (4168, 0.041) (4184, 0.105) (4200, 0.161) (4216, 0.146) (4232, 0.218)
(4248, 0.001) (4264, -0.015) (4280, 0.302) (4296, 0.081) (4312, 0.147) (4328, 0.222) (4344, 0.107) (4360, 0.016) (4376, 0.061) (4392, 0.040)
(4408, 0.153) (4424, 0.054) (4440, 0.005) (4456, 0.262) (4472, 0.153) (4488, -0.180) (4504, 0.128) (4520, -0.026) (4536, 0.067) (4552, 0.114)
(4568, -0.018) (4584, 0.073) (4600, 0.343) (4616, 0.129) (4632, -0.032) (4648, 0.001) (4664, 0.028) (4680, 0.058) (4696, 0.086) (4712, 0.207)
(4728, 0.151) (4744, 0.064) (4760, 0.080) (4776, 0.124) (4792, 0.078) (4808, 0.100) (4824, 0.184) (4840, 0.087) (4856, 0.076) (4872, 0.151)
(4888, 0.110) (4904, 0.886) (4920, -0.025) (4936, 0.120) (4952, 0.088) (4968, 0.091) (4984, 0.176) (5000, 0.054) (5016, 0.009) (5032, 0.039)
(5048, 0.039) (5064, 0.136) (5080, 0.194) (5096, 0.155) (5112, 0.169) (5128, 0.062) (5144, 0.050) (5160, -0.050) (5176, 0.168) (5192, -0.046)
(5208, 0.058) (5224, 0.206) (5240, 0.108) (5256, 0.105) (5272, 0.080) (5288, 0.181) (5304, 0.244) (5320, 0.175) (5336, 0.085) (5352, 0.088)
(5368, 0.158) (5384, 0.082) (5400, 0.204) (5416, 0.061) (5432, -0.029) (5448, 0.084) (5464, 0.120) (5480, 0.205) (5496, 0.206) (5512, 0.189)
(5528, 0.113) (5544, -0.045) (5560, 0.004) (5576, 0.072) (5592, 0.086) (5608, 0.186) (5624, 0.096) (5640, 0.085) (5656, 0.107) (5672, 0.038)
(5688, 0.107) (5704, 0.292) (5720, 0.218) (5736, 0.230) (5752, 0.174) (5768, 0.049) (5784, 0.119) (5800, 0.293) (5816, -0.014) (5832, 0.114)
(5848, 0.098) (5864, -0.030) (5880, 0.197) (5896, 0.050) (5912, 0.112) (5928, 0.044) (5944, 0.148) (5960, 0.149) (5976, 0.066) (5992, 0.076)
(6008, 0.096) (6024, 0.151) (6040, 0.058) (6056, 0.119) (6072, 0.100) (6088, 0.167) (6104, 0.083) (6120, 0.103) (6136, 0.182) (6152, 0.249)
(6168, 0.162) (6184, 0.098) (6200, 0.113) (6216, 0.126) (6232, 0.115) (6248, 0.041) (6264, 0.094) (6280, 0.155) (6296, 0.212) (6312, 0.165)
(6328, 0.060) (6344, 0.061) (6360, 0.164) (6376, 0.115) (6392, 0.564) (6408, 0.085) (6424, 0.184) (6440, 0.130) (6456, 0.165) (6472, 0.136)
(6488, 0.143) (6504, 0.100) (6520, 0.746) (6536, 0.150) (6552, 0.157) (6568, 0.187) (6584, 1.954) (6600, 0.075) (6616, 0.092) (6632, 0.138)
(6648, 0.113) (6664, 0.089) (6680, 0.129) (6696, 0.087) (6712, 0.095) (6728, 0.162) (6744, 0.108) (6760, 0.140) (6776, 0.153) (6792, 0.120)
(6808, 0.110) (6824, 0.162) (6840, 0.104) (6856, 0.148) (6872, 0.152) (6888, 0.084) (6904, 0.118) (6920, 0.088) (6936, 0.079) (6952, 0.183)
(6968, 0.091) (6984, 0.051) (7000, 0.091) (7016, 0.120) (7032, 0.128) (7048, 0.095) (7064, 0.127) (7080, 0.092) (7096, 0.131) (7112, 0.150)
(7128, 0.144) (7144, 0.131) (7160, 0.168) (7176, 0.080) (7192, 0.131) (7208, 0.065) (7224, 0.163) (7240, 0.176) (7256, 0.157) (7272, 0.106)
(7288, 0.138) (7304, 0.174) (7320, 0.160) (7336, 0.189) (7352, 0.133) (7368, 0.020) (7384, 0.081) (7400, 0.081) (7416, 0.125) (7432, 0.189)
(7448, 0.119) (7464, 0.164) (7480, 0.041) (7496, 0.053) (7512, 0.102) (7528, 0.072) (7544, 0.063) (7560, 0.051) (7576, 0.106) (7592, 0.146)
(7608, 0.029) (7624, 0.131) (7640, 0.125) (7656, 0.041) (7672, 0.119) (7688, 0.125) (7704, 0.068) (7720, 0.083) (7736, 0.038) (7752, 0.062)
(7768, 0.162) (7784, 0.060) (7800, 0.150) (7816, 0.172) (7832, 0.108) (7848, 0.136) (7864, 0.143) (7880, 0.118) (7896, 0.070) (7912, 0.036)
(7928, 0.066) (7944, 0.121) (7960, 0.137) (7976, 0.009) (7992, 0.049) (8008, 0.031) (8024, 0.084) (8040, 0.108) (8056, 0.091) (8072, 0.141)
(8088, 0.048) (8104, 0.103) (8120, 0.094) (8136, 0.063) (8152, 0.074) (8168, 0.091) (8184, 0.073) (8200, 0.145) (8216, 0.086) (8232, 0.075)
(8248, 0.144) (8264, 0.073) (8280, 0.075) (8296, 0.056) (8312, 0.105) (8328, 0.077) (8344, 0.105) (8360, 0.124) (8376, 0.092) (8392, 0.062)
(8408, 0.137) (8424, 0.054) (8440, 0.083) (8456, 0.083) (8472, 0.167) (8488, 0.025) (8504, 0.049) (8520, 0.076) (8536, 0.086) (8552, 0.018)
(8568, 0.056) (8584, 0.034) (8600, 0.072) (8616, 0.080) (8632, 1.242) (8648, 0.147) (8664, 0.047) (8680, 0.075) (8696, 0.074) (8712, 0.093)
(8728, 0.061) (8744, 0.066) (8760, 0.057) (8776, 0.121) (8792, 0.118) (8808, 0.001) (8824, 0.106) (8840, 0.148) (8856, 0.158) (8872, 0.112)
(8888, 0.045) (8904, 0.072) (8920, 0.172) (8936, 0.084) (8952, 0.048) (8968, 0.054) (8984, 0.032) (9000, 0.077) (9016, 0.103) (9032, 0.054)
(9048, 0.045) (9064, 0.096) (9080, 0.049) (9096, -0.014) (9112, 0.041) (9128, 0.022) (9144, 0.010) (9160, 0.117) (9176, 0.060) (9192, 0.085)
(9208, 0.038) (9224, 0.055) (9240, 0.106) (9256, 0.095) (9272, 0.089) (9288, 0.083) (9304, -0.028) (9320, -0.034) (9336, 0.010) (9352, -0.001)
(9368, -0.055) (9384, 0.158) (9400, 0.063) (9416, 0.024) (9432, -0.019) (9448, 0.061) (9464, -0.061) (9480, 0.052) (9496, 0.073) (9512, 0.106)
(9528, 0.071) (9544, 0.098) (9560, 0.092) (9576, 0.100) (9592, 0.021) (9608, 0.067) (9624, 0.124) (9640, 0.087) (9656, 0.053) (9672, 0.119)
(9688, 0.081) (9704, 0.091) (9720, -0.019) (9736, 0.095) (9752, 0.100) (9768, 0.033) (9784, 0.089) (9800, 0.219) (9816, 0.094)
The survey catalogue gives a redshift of 0.314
